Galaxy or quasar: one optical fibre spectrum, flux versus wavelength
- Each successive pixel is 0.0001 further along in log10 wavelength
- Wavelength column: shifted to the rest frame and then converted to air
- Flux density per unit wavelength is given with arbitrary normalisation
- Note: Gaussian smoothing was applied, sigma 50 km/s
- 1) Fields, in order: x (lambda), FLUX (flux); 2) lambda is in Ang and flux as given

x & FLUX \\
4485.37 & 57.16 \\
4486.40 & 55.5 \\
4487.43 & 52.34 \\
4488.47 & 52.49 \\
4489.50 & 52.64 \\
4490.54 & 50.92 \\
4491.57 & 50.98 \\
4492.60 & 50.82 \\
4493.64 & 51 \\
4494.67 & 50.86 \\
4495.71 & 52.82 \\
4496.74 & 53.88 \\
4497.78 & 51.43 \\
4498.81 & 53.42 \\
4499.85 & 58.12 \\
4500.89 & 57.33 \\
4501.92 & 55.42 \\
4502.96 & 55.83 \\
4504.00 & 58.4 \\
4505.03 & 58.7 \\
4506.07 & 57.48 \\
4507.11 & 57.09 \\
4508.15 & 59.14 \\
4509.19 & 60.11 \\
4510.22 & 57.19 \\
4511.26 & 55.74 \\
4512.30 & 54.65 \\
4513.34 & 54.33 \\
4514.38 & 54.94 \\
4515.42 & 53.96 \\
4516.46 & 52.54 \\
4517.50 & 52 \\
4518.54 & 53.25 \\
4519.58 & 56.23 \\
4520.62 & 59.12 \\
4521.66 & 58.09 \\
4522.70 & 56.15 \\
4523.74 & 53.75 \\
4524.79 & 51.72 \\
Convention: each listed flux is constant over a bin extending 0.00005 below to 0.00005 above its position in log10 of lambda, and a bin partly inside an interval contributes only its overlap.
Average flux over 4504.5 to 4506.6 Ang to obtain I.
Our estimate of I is 58.2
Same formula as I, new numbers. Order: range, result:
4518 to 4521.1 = 56.2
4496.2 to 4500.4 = 54.2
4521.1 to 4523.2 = 57.2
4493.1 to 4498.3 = 52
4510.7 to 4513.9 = 54.9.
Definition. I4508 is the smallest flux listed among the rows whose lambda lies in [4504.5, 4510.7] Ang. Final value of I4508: 57.09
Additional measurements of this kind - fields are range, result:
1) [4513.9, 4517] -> 52.54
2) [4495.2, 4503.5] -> 51.43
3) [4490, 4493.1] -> 50.82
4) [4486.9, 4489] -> 52.34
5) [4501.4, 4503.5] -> 55.42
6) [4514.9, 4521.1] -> 52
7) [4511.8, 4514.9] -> 54.33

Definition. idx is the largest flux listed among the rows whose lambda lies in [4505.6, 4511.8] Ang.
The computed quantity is 60.11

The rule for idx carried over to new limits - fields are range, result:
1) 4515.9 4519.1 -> 53.25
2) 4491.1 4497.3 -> 53.88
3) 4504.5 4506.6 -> 58.7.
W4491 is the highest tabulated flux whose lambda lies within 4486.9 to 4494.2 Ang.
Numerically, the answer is 52.64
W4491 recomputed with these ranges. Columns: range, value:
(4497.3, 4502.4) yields 58.12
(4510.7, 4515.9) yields 55.74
